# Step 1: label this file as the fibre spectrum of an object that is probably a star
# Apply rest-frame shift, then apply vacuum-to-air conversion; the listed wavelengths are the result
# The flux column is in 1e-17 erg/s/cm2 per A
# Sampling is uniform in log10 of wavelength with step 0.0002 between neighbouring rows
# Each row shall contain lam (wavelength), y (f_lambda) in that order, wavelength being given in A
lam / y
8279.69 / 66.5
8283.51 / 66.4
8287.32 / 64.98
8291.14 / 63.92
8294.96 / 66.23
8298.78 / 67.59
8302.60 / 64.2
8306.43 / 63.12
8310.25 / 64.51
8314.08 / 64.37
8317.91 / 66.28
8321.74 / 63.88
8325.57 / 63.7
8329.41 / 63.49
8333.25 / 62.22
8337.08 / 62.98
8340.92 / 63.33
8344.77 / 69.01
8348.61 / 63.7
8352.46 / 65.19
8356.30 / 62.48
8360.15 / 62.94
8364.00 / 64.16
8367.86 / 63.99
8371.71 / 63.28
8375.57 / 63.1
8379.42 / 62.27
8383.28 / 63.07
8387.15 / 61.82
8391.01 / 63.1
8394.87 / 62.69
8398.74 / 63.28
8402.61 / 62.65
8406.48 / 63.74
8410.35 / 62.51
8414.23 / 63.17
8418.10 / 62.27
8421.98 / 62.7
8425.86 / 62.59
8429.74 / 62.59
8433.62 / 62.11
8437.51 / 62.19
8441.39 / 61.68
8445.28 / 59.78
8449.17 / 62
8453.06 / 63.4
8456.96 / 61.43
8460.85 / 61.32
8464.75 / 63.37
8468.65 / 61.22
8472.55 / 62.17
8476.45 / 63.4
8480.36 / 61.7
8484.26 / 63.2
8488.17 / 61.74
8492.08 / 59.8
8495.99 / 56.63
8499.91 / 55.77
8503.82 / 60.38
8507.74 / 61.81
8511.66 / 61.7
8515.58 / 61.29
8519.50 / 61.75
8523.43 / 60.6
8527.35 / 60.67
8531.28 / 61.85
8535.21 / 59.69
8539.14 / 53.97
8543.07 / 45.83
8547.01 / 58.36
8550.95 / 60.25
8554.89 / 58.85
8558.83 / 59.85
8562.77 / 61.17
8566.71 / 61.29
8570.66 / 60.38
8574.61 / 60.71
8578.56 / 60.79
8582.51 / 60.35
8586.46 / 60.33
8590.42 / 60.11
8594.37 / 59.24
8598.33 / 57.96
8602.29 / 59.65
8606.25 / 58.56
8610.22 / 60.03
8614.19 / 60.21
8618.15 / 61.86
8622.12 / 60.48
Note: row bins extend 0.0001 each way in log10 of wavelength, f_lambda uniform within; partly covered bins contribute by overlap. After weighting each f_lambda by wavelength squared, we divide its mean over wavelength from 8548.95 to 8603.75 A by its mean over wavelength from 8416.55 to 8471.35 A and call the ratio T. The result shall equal 1.00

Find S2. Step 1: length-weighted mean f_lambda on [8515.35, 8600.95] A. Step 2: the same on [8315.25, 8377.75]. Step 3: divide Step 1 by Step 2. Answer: 0.9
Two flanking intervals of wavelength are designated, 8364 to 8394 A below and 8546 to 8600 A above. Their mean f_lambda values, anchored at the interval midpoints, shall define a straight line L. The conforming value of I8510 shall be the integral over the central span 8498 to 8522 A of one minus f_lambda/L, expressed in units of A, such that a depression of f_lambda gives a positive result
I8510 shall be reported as 0.2 A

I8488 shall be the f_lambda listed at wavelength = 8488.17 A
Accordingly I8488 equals 61.74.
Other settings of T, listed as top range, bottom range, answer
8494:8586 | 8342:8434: 0.97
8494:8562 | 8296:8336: 0.96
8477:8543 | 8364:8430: 0.98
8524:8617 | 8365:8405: 0.98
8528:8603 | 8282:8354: 0.97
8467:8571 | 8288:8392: 0.97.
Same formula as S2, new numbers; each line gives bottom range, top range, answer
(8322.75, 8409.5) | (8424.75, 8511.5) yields 0.97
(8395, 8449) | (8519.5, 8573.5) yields 0.94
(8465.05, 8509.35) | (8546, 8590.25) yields 0.99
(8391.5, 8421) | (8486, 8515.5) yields 0.95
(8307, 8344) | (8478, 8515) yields 0.94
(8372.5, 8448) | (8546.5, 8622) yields 0.96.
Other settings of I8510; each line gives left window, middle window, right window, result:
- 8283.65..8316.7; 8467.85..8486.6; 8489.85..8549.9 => -0.8 A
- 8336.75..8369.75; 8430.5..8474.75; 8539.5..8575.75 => -0.4 A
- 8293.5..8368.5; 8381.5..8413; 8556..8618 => 0.2 A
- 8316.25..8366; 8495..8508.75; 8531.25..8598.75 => 0.4 A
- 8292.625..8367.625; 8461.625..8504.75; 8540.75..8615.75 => 0.2 A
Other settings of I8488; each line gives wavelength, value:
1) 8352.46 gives 65.19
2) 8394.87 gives 62.69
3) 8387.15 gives 61.82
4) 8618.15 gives 61.86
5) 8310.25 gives 64.51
